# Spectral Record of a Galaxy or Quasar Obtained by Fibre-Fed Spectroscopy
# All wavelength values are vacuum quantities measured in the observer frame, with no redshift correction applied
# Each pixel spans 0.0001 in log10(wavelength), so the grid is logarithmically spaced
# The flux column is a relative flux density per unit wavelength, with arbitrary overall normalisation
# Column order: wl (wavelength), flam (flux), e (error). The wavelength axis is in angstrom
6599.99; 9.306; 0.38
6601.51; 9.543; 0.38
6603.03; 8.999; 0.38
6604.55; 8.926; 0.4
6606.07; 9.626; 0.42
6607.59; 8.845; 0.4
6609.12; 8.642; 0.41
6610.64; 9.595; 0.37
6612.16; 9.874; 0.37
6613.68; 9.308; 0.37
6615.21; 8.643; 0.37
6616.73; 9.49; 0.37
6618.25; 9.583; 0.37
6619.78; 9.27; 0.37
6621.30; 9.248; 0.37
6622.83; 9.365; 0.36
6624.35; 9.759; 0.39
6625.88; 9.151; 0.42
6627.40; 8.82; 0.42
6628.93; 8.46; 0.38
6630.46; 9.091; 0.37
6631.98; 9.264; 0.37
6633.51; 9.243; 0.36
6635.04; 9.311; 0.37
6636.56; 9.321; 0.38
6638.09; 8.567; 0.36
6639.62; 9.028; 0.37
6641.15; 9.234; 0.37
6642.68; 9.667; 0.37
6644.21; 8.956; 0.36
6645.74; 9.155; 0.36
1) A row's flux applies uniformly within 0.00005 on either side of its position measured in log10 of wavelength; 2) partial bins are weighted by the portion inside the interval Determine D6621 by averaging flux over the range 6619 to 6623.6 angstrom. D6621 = 9.29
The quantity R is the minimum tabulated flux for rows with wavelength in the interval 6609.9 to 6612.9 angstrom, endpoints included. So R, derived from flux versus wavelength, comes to 9.595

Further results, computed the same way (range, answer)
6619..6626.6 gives 9.151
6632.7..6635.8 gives 9.243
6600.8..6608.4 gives 8.845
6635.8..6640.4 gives 8.567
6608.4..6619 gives 8.642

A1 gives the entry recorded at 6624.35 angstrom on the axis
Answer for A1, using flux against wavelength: 9.759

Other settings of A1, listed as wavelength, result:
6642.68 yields 9.667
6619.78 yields 9.27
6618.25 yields 9.583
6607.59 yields 8.845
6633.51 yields 9.243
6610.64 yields 9.595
